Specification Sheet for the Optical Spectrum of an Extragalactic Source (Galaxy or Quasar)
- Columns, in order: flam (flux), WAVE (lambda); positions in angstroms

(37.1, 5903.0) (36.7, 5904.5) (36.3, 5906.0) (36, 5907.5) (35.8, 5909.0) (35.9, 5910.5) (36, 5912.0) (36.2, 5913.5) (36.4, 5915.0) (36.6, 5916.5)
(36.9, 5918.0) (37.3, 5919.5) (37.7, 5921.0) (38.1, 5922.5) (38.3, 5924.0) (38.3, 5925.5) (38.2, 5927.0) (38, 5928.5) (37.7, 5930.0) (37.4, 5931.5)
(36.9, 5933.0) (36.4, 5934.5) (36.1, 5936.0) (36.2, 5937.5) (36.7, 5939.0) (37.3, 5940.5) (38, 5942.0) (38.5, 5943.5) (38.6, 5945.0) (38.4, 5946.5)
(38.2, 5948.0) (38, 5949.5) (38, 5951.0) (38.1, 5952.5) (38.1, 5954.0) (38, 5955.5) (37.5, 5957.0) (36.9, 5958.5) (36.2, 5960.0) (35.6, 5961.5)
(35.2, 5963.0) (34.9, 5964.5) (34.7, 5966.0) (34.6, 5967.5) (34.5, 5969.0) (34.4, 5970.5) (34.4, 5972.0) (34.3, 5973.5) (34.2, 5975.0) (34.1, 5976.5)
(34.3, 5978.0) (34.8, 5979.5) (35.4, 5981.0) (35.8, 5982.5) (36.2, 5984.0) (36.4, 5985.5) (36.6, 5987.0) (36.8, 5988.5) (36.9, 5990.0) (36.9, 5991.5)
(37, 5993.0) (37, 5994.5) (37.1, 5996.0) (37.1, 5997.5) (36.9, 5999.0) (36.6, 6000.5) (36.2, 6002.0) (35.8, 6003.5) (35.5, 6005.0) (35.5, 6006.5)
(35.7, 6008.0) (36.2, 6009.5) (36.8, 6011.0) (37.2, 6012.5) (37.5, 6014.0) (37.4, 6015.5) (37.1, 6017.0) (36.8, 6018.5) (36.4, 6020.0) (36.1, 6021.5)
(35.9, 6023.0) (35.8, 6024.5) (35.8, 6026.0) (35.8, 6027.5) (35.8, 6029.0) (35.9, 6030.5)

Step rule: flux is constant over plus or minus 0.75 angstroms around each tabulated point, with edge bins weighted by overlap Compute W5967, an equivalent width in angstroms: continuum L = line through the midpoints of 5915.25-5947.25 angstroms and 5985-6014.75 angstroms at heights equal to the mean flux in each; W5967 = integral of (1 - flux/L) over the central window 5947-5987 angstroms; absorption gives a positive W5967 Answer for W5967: 1.21 angstroms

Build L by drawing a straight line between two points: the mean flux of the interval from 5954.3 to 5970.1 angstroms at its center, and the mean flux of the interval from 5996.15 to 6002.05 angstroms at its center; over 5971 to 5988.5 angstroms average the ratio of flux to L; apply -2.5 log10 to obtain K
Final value 0.03 mag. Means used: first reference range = 35.8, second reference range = 36.8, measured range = 35.2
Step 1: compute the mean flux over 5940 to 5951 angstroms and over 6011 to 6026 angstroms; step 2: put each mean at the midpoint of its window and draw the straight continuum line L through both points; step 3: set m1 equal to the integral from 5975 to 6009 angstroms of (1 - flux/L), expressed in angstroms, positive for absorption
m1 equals 1.0 angstroms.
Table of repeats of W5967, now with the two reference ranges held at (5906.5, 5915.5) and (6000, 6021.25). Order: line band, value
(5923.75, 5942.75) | -0.6 angstroms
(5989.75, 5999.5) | -0.2 angstroms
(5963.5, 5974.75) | 0.5 angstroms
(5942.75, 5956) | -0.7 angstroms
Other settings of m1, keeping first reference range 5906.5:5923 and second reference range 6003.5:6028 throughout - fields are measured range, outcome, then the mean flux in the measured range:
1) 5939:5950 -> -0.5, 38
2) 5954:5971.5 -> 0.3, 35.8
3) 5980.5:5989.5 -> 0.0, 36.2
